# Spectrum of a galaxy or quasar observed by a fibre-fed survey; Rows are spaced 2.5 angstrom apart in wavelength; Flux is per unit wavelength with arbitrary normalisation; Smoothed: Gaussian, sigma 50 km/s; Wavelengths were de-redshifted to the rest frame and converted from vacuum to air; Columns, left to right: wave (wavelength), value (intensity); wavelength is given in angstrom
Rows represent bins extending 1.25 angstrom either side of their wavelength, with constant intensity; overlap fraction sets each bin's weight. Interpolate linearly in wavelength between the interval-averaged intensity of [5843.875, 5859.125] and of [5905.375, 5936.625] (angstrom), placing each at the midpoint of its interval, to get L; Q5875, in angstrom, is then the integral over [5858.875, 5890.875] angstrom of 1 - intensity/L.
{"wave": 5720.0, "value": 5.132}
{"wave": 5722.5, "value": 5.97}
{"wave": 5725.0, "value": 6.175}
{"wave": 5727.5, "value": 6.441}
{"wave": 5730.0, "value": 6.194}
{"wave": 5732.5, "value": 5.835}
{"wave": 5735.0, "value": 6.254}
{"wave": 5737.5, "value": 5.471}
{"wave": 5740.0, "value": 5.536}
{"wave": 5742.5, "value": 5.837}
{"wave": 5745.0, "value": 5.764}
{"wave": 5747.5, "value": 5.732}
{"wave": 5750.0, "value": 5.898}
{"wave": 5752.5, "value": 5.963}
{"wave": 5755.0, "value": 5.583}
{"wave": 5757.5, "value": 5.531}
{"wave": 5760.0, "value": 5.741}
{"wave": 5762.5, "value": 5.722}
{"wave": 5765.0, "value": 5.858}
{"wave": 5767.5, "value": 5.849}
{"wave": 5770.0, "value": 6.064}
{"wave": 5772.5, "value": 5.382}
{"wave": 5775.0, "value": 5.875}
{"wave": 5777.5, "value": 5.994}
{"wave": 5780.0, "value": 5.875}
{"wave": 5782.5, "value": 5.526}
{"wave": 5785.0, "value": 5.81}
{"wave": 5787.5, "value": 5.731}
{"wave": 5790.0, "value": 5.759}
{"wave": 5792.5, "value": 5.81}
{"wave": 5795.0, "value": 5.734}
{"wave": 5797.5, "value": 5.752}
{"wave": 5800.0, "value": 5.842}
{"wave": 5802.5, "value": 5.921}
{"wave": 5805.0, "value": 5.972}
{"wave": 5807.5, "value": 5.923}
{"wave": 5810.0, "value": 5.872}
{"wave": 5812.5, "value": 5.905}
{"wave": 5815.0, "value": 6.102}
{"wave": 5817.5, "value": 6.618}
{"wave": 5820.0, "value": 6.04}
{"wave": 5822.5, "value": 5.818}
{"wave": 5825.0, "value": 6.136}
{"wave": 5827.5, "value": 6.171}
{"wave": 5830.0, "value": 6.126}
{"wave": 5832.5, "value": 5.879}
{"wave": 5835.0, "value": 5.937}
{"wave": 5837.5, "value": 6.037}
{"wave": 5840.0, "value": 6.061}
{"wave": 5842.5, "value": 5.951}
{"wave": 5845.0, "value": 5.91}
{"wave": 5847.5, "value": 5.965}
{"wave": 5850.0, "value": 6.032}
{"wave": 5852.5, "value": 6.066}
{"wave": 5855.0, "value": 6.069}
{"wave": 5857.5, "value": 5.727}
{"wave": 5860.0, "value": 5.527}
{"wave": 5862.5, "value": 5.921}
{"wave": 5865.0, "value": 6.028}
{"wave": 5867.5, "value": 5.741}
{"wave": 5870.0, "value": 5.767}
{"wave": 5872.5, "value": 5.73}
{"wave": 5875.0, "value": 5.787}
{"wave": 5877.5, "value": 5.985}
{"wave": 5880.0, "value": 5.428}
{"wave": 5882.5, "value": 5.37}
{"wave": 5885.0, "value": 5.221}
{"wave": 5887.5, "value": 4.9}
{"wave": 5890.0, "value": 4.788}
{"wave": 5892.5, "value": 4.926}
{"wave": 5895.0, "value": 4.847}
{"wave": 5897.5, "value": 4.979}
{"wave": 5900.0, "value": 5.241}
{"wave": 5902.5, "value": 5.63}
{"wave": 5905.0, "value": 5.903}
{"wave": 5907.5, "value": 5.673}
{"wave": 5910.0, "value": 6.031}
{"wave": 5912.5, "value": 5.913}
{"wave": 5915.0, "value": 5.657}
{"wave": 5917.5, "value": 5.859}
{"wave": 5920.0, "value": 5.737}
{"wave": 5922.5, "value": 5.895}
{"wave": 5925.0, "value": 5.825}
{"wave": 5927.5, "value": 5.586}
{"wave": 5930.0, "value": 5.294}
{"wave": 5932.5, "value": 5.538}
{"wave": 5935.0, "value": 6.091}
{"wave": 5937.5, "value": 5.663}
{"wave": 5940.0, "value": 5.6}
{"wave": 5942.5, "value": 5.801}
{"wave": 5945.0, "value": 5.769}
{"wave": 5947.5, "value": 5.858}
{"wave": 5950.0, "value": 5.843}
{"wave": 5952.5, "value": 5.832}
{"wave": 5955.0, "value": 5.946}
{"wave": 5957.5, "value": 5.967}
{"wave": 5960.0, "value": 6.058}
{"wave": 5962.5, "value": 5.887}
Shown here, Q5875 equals 1.8 angstrom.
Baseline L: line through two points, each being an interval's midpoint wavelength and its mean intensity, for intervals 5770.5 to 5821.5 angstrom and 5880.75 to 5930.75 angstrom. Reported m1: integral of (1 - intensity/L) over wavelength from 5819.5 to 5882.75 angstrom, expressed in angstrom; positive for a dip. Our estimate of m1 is -2.6 angstrom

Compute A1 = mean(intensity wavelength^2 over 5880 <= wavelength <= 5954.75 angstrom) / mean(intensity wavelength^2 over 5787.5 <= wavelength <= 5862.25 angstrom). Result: 0.97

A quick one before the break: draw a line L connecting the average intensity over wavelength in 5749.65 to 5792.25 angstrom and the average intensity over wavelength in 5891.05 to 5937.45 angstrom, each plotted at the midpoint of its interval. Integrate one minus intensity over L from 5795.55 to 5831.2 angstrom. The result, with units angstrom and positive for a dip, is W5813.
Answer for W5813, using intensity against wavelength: -1.8 angstrom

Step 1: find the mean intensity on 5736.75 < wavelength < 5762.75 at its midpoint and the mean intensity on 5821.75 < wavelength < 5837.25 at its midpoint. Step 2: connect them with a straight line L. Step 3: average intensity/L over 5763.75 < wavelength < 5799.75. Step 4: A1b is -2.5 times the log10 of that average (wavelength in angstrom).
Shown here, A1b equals 0.01 mag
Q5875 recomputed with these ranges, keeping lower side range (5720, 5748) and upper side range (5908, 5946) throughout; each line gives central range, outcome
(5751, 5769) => 0.4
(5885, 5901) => 2.2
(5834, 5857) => -0.7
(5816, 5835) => -0.9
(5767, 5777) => 0.1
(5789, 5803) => 0.1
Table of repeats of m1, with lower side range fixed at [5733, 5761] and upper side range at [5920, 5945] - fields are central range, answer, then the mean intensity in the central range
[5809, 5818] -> -0.6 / 6.09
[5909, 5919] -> -0.3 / 5.86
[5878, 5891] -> 1.2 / 5.2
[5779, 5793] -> 0.0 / 5.75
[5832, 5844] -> -0.5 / 5.98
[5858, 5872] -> -0.2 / 5.79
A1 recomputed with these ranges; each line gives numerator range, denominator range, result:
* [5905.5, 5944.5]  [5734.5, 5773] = 1.06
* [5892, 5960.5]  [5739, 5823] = 1.02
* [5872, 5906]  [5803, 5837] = 0.90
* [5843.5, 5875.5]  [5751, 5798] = 1.05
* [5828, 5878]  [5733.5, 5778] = 1.06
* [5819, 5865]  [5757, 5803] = 1.05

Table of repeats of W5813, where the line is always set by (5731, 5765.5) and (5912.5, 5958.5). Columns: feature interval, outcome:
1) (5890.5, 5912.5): 1.4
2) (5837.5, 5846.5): -0.3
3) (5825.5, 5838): -0.6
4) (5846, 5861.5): -0.4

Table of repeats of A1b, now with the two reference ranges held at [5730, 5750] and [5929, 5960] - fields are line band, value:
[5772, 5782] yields 0.00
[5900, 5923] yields 0.00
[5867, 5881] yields 0.01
